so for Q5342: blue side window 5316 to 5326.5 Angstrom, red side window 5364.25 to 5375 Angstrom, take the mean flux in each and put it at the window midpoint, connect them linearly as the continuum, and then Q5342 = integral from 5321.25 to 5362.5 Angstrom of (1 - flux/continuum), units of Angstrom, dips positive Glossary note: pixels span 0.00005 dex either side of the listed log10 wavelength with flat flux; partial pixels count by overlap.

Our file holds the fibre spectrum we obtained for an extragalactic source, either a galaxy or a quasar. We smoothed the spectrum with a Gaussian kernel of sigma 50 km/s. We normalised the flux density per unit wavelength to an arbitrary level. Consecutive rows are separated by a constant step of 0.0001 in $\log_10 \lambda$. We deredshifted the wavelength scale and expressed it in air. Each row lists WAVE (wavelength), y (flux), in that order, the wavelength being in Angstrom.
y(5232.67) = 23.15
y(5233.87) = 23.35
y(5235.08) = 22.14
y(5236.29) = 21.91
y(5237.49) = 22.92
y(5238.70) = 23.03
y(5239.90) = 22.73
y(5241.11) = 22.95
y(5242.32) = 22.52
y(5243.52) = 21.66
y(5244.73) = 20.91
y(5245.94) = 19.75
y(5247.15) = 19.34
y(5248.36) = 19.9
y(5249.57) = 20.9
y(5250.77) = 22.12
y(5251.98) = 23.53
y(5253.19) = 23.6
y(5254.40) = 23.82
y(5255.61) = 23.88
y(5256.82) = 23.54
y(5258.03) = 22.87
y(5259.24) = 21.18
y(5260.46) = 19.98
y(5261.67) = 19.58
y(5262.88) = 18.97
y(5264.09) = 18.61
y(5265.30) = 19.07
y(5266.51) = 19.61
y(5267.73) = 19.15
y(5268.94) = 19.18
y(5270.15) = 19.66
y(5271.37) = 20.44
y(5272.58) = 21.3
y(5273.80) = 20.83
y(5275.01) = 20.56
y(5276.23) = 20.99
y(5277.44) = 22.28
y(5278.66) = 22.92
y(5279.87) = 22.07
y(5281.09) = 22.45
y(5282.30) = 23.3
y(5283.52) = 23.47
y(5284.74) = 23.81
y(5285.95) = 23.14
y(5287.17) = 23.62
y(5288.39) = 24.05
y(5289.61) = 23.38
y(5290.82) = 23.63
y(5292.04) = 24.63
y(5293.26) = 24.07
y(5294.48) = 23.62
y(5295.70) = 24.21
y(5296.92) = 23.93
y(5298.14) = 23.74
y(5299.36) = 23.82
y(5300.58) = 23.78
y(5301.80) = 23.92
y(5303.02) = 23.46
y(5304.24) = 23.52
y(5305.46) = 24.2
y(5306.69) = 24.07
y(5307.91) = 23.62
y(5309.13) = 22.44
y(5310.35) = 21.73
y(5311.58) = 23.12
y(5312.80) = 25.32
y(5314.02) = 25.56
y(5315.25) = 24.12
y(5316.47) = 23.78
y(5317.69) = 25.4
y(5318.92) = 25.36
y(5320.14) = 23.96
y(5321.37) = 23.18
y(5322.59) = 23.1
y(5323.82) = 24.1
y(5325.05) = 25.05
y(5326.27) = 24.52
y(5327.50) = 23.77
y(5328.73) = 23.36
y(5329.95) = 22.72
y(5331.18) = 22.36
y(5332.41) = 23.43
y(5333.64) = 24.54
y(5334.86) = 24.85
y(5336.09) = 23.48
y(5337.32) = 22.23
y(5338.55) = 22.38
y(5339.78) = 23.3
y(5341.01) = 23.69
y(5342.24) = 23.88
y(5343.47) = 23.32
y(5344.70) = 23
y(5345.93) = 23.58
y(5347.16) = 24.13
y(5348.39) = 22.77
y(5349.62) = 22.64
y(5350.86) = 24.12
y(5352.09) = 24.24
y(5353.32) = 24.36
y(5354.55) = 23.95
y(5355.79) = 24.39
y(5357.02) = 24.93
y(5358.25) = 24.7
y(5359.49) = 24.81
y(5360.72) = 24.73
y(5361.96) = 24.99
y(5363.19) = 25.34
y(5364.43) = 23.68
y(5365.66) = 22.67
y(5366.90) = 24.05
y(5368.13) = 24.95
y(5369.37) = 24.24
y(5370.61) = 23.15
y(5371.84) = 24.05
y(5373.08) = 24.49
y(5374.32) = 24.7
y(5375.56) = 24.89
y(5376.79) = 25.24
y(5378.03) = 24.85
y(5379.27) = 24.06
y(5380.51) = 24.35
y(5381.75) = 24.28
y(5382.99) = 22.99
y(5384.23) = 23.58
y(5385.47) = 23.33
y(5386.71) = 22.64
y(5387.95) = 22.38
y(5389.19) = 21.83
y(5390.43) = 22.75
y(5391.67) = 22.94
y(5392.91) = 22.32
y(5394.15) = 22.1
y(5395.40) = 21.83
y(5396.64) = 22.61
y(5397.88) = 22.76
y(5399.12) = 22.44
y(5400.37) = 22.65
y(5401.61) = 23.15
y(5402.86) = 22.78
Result 0.64 Angstrom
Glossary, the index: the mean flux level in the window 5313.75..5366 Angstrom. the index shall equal 23.9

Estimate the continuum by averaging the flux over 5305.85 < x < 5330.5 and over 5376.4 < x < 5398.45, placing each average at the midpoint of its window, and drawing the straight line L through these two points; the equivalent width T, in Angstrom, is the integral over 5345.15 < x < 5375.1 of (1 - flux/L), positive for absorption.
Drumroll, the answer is -0.9 Angstrom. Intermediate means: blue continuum 23.9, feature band 24.1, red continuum 23.1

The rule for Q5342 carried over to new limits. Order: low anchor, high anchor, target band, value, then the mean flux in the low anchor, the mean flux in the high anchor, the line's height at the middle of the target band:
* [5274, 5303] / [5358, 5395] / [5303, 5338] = -0.5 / 23.3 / 23.8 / 23.5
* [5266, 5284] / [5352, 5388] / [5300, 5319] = -1.4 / 21.2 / 24.2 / 22.3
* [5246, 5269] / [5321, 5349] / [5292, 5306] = -1.0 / 21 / 23.5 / 22.3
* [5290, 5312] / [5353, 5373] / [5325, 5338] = 0.2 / 23.6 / 24.3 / 24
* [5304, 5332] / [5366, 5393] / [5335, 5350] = 0.3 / 23.8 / 23.7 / 23.8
